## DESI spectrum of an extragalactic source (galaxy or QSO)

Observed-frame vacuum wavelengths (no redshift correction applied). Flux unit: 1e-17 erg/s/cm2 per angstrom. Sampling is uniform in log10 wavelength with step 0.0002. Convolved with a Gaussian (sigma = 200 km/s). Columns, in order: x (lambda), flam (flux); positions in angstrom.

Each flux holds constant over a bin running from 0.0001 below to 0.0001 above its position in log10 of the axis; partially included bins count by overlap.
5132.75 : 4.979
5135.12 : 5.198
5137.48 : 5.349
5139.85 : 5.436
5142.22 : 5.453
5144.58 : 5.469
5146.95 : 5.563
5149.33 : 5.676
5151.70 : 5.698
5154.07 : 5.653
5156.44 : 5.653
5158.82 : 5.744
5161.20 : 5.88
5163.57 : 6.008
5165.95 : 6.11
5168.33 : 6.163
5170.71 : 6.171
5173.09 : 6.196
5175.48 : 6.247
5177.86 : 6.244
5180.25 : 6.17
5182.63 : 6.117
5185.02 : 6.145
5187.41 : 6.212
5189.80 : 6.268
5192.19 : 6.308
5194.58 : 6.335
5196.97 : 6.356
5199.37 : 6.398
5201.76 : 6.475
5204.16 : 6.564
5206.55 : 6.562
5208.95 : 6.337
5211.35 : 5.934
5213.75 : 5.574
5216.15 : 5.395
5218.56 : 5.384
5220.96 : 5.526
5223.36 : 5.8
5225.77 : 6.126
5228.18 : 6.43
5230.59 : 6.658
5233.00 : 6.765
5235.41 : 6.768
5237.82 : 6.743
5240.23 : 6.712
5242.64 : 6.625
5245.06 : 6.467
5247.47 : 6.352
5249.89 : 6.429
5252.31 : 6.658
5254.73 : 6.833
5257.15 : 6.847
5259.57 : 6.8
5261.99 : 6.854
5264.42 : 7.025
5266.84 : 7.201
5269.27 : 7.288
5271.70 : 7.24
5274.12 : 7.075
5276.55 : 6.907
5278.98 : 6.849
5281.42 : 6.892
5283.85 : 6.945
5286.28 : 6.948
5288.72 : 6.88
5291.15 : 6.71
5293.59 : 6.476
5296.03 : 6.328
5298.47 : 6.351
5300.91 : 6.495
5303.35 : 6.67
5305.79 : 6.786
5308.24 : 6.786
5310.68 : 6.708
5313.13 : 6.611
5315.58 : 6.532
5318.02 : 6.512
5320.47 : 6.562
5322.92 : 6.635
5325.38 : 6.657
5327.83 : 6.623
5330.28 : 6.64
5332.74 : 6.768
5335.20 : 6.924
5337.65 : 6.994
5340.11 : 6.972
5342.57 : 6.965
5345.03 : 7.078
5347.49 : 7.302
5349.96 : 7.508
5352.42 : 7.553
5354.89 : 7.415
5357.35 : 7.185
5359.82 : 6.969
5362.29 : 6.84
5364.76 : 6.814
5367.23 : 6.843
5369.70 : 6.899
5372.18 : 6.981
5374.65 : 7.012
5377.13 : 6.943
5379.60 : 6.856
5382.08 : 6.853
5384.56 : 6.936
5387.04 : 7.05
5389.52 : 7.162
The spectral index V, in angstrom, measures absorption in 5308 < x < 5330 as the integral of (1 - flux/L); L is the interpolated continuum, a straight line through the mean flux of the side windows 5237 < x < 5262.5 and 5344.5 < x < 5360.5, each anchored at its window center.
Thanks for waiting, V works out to 1.5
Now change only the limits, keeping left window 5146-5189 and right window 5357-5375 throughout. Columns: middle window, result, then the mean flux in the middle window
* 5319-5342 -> 0.0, 6.76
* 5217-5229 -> 0.8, 5.82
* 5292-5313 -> 0.1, 6.58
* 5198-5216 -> -0.1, 6.21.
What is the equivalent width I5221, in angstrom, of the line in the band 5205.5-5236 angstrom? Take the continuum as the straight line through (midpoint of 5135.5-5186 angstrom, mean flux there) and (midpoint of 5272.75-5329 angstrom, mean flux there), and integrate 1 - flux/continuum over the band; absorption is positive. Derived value 0.7 angstrom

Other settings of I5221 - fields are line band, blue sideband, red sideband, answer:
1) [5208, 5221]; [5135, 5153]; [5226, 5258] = 1.26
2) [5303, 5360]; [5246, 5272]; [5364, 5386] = -0.05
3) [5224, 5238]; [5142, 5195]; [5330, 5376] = -0.43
